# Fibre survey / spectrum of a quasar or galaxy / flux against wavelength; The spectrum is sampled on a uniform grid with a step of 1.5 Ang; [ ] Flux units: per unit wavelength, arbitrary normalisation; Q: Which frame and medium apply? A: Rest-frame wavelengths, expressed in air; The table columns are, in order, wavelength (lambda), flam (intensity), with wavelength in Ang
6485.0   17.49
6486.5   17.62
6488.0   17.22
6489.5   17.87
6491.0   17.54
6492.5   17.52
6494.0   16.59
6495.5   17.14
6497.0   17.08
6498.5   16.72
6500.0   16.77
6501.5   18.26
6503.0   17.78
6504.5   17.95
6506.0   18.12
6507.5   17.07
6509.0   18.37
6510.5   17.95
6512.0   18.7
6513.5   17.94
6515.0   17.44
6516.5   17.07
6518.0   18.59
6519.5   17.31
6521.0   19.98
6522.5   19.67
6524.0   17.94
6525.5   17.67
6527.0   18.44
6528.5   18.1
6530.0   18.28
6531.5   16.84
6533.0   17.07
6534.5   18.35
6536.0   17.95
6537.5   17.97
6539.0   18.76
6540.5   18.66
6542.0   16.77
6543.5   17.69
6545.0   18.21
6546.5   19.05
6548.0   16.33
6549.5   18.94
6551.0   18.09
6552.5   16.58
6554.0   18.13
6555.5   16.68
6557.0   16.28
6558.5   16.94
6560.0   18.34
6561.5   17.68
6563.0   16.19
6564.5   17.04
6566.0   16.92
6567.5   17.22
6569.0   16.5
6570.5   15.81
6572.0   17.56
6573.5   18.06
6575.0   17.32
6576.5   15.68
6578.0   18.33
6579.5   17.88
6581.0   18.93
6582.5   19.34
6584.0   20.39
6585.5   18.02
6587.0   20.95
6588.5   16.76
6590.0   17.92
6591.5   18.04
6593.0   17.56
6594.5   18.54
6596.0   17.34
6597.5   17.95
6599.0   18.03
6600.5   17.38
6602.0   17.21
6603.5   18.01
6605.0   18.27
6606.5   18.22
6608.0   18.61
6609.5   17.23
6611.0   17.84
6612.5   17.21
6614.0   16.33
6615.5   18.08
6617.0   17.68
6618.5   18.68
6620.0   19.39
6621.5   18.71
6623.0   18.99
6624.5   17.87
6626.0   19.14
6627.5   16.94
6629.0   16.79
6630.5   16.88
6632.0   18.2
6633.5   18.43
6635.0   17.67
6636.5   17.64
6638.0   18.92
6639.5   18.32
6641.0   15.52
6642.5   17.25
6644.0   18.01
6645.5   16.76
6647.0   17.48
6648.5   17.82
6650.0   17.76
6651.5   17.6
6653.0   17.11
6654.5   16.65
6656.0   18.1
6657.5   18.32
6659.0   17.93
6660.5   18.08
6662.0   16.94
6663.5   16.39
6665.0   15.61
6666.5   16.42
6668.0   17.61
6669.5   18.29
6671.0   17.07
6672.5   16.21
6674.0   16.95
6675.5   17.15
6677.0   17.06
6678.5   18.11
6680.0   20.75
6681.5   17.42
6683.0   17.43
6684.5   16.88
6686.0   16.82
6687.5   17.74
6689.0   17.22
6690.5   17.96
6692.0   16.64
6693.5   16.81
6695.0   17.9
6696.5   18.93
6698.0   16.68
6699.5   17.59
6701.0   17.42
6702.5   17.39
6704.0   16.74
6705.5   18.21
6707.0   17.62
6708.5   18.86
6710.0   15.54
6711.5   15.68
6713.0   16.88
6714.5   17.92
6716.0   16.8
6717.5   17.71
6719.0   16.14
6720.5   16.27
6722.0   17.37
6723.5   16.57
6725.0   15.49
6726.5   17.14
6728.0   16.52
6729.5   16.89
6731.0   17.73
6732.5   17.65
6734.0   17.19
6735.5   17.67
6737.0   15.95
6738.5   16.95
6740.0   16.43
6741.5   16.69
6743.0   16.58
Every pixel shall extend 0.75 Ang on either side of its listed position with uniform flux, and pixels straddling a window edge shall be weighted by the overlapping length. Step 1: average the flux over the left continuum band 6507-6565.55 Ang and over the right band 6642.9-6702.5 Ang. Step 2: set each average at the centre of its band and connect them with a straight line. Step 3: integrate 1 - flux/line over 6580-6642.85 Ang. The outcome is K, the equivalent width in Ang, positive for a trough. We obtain -1.5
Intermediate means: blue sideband 17.8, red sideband 17.4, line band 18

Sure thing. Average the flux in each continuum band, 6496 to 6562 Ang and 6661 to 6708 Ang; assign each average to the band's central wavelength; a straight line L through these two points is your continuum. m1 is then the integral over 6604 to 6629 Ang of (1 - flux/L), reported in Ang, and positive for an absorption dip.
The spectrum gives -0.7 Ang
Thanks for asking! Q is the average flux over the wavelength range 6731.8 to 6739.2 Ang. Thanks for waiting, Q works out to 17.1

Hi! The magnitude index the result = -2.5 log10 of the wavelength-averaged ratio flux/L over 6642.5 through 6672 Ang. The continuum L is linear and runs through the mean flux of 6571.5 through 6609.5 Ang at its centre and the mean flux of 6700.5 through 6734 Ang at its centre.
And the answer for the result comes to 0.011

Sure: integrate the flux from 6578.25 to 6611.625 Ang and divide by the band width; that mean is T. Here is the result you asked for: 18.2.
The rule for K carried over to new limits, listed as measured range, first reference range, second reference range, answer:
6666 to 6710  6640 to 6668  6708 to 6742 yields -1.12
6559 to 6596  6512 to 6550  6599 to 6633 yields 0.39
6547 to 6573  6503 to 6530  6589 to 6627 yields 1.31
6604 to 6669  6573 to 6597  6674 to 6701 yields 0.79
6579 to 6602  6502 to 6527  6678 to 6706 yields -0.53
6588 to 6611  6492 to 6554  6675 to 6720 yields -0.22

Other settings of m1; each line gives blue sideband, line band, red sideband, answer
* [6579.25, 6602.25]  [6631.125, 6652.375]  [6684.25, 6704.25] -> 0.21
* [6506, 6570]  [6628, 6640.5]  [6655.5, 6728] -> -0.25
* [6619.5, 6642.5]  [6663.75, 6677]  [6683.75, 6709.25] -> 0.57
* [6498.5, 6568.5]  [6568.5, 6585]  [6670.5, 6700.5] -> -0.13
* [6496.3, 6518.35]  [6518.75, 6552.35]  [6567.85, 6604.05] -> -0.56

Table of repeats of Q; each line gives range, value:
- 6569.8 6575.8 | 17.2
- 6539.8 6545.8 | 17.8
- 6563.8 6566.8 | 17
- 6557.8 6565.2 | 17.2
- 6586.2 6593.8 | 18.2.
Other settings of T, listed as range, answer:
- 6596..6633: 17.9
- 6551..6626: 17.8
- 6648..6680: 17.4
